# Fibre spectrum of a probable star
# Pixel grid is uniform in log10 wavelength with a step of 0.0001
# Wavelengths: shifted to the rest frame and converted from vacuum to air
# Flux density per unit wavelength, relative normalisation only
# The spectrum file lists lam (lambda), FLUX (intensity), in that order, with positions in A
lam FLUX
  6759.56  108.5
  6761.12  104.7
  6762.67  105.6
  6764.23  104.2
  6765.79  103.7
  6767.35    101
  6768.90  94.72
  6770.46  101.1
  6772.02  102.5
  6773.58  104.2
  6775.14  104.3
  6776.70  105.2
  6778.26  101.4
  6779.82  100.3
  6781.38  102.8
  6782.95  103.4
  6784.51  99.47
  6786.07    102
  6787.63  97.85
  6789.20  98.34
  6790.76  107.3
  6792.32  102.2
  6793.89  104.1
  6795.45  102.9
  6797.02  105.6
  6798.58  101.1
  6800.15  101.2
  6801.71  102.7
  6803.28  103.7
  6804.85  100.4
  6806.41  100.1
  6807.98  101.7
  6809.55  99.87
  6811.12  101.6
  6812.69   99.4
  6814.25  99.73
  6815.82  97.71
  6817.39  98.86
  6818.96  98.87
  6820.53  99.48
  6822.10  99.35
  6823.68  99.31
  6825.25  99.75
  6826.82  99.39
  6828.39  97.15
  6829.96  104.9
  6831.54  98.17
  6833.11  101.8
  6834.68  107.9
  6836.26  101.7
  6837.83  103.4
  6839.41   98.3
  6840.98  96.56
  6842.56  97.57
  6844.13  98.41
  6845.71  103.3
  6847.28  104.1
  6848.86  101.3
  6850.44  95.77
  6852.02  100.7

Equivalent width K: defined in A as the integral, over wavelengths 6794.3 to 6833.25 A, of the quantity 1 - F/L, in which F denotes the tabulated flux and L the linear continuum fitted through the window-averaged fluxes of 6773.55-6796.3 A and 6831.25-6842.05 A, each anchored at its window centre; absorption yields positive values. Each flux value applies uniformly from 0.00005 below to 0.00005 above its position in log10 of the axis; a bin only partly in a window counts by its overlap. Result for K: 0.4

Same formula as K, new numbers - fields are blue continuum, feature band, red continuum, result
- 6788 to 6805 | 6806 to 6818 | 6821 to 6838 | 0.2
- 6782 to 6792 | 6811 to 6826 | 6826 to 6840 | 0.3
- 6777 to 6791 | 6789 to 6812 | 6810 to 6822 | -0.4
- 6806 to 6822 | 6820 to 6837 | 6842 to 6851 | -0.1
